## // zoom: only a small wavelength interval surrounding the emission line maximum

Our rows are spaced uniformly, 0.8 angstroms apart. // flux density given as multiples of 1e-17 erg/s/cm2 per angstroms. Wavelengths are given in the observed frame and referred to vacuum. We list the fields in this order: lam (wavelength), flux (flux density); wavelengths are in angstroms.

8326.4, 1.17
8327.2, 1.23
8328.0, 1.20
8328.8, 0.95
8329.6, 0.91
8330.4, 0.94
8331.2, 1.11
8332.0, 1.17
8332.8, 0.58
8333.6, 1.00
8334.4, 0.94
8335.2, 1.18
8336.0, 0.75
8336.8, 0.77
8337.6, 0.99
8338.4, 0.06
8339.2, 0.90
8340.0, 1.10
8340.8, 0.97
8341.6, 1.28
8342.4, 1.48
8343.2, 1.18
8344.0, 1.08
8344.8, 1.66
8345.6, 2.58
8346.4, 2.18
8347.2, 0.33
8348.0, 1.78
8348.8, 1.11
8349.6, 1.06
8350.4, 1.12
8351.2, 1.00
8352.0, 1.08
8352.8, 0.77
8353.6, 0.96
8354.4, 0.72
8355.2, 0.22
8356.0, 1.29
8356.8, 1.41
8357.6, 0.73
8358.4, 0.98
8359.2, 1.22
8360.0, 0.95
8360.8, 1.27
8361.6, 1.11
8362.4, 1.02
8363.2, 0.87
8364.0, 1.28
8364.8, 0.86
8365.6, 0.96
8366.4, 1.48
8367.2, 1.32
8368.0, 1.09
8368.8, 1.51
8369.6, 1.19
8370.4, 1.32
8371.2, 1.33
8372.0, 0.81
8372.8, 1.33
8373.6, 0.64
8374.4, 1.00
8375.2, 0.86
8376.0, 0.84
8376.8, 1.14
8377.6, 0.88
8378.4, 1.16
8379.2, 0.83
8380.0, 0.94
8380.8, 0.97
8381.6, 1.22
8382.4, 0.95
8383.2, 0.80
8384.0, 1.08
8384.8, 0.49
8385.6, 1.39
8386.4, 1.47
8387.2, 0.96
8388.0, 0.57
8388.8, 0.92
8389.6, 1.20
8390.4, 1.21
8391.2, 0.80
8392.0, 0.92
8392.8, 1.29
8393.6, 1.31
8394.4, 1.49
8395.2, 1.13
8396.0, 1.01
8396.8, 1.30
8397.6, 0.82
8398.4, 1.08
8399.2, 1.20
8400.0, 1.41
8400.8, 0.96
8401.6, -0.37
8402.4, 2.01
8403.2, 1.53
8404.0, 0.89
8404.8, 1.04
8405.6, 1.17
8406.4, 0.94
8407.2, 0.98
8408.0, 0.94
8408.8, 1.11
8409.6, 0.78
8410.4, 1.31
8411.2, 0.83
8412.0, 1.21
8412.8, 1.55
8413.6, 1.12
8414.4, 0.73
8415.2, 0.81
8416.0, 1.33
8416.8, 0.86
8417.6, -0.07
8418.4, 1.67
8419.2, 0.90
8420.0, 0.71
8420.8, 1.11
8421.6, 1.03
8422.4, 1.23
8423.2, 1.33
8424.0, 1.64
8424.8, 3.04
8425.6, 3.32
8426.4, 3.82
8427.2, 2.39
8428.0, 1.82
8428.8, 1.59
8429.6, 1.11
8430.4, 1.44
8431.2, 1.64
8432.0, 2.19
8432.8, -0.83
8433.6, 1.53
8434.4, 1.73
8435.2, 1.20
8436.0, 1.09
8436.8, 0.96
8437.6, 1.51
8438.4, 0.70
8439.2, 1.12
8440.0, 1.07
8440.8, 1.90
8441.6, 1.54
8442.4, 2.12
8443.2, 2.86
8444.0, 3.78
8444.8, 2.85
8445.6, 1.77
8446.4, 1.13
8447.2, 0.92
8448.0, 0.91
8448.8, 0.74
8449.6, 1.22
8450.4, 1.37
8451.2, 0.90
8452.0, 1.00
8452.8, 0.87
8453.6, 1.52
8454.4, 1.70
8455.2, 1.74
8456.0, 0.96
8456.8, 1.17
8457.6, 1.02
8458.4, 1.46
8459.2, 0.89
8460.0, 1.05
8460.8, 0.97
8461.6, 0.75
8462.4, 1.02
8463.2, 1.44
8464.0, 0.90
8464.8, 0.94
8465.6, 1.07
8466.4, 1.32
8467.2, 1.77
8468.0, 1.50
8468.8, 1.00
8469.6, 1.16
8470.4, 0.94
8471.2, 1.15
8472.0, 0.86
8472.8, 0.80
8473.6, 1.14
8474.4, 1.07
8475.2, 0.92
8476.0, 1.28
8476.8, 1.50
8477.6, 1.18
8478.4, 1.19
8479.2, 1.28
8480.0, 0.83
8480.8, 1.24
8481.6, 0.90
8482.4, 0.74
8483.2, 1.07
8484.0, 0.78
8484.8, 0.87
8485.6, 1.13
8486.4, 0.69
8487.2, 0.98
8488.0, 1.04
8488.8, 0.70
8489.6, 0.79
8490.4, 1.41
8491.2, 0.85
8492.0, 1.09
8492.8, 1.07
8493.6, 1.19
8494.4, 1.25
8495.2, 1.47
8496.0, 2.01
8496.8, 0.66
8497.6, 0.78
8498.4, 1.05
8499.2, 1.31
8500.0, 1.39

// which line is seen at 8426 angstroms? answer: [S II]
